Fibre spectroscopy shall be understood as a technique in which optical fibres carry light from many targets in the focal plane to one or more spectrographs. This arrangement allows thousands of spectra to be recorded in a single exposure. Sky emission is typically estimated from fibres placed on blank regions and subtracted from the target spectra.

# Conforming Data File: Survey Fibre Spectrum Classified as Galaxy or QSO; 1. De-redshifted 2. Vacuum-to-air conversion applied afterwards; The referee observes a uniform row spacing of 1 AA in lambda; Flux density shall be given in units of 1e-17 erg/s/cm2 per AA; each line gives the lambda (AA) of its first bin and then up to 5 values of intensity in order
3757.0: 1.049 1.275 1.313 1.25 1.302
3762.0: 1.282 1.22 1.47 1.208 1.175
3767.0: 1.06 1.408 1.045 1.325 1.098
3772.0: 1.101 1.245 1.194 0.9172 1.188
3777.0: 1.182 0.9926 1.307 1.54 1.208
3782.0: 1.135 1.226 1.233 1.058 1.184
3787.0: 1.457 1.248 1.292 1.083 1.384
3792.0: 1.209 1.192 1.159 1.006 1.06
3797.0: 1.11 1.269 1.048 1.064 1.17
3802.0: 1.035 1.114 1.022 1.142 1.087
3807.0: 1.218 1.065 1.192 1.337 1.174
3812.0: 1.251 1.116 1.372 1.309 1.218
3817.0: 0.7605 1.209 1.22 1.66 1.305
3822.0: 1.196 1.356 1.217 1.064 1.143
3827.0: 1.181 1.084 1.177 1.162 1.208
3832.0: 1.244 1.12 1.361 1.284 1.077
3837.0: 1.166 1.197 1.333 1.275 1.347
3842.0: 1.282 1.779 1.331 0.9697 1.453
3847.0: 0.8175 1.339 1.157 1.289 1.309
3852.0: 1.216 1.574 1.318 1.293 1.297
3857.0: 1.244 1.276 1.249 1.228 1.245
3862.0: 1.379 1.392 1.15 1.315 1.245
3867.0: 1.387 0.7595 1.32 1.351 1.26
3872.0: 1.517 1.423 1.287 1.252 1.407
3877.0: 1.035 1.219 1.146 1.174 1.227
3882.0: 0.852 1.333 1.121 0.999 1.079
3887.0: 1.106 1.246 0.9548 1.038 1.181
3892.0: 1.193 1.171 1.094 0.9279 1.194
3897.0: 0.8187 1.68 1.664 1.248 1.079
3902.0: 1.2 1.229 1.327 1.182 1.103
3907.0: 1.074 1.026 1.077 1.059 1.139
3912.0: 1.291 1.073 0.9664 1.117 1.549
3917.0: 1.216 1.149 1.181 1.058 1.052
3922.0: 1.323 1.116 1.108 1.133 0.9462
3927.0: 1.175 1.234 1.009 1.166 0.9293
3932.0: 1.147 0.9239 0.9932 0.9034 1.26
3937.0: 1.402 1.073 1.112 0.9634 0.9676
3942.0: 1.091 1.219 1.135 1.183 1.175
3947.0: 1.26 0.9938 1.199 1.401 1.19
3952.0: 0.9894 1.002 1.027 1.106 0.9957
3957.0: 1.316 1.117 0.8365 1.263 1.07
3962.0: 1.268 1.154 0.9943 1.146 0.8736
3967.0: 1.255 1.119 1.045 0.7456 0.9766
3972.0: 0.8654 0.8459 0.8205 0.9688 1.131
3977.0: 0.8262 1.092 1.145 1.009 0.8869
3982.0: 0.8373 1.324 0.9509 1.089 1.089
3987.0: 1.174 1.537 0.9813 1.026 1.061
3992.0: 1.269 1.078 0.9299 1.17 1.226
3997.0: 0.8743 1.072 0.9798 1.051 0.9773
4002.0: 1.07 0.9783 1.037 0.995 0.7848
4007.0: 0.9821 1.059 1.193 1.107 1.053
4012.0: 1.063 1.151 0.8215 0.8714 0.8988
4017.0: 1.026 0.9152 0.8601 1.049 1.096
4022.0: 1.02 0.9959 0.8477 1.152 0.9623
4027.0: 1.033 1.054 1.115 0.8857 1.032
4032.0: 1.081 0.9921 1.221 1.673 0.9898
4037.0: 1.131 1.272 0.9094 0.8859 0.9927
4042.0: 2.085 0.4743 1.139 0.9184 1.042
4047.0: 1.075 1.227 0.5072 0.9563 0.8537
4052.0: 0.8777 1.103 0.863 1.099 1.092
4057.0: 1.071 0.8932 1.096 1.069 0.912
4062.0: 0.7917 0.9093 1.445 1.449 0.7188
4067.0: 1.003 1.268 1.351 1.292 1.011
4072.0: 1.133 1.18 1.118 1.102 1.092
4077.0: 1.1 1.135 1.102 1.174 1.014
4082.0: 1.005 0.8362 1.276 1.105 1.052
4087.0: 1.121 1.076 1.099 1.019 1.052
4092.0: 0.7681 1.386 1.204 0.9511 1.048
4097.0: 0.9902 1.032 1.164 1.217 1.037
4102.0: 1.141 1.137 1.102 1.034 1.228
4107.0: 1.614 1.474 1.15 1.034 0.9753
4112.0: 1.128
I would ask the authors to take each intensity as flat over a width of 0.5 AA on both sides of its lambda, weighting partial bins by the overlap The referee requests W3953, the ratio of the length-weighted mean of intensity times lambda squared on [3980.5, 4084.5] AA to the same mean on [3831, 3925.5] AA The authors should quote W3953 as 0.9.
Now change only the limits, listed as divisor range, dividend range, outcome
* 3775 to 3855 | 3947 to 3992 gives 0.95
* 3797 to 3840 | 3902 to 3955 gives 1.00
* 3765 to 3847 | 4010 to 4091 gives 1.00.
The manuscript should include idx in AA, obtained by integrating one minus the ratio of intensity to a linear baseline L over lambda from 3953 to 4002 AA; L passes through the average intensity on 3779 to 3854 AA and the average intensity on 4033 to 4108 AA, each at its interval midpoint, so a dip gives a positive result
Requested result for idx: 3.5 AA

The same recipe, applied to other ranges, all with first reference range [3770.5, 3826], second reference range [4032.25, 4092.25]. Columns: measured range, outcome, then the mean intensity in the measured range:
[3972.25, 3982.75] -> 1.4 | 0.963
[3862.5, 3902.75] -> -1.8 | 1.2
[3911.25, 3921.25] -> -0.3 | 1.17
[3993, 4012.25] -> 1.1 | 1.03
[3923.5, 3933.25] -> 0.4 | 1.08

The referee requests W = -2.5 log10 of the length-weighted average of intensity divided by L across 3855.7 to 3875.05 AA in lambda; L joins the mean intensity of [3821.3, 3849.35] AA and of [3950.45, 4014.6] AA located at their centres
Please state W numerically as -0.078 mag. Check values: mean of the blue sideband 1.23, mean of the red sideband 1.05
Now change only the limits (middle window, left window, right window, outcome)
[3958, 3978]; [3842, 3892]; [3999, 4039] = 0.09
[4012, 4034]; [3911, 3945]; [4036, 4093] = 0.08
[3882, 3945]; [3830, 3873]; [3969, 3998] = 0.02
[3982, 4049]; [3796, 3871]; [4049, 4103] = 0.05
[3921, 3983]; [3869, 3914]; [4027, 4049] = 0.07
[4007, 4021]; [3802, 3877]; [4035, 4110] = 0.12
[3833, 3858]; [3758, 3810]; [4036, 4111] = -0.10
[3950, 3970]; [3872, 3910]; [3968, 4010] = -0.02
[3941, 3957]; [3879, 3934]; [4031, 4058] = -0.02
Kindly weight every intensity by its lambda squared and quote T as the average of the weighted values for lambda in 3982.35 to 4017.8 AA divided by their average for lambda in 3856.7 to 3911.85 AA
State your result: 0.9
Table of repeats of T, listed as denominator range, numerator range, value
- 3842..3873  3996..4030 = 0.85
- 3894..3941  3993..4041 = 0.95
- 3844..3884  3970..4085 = 0.91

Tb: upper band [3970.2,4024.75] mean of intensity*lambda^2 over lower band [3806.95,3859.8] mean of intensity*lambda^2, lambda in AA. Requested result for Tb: 0.89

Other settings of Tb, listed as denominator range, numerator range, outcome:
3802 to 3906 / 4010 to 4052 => 0.93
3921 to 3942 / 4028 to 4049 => 1.05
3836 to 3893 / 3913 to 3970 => 0.94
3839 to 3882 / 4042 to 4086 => 0.92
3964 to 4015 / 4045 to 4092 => 1.06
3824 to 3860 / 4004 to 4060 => 0.91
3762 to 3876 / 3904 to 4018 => 0.95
